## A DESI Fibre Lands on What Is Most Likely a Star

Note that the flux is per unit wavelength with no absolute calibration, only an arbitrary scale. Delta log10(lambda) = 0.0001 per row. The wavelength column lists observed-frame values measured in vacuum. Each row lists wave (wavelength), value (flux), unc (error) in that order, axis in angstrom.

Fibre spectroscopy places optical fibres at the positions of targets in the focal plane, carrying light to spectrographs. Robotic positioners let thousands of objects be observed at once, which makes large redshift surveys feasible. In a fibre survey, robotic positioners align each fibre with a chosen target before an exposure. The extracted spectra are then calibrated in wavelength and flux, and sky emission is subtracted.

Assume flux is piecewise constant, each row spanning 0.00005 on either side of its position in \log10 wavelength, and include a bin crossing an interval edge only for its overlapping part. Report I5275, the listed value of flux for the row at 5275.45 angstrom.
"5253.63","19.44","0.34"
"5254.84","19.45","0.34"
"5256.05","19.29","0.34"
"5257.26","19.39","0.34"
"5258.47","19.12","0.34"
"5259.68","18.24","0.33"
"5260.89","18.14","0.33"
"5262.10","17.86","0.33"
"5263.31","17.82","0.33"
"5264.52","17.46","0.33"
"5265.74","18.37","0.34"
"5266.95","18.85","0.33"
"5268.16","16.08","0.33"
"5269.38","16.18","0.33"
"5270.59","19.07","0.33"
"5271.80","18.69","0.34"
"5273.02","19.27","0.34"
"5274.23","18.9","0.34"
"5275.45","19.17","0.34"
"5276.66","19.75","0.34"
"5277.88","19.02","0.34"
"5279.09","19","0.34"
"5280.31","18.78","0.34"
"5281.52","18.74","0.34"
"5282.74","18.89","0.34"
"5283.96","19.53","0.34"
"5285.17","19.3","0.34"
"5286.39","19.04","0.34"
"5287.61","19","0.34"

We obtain 19.17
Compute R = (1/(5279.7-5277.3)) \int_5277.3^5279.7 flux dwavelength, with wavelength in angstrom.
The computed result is 19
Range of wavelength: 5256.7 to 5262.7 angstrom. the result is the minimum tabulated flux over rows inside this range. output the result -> 17.86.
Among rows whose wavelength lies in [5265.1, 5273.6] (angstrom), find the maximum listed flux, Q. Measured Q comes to 19.27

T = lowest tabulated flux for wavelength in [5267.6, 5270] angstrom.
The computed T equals 16.08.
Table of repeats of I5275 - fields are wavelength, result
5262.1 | 17.86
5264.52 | 17.46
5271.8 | 18.69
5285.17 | 19.3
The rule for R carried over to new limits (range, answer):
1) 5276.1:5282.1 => 19.1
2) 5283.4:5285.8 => 19.4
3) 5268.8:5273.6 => 18.3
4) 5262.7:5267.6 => 18.1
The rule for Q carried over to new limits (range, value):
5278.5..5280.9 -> 19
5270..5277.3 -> 19.75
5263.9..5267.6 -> 18.85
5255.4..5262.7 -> 19.39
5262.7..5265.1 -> 17.82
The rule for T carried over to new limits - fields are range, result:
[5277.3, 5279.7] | 19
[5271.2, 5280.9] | 18.69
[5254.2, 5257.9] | 19.29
